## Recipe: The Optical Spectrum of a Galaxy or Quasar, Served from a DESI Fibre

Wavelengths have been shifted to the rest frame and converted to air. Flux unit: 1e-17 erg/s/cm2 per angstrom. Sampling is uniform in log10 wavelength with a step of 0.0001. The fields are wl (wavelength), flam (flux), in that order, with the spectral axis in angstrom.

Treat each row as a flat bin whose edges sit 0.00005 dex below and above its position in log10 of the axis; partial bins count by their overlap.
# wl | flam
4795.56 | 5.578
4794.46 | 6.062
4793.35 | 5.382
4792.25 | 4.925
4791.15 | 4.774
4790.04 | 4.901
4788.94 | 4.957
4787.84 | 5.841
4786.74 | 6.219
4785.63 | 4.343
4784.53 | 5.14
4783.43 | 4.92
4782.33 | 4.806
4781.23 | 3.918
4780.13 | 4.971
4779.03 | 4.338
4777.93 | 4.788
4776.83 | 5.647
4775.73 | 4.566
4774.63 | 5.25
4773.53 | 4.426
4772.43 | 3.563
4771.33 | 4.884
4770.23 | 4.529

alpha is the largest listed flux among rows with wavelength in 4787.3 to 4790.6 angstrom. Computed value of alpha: 5.841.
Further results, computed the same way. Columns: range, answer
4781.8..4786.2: 5.14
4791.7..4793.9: 5.382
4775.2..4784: 5.647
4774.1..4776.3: 5.25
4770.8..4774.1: 4.884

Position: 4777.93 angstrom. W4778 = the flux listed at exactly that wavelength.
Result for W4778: 4.788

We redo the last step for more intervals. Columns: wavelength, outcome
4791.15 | 4.774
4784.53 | 5.14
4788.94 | 4.957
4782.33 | 4.806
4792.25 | 4.925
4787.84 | 5.841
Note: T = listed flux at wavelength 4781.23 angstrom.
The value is 3.918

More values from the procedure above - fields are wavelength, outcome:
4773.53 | 4.426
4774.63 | 5.25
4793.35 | 5.382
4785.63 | 4.343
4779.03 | 4.338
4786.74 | 6.219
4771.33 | 4.884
